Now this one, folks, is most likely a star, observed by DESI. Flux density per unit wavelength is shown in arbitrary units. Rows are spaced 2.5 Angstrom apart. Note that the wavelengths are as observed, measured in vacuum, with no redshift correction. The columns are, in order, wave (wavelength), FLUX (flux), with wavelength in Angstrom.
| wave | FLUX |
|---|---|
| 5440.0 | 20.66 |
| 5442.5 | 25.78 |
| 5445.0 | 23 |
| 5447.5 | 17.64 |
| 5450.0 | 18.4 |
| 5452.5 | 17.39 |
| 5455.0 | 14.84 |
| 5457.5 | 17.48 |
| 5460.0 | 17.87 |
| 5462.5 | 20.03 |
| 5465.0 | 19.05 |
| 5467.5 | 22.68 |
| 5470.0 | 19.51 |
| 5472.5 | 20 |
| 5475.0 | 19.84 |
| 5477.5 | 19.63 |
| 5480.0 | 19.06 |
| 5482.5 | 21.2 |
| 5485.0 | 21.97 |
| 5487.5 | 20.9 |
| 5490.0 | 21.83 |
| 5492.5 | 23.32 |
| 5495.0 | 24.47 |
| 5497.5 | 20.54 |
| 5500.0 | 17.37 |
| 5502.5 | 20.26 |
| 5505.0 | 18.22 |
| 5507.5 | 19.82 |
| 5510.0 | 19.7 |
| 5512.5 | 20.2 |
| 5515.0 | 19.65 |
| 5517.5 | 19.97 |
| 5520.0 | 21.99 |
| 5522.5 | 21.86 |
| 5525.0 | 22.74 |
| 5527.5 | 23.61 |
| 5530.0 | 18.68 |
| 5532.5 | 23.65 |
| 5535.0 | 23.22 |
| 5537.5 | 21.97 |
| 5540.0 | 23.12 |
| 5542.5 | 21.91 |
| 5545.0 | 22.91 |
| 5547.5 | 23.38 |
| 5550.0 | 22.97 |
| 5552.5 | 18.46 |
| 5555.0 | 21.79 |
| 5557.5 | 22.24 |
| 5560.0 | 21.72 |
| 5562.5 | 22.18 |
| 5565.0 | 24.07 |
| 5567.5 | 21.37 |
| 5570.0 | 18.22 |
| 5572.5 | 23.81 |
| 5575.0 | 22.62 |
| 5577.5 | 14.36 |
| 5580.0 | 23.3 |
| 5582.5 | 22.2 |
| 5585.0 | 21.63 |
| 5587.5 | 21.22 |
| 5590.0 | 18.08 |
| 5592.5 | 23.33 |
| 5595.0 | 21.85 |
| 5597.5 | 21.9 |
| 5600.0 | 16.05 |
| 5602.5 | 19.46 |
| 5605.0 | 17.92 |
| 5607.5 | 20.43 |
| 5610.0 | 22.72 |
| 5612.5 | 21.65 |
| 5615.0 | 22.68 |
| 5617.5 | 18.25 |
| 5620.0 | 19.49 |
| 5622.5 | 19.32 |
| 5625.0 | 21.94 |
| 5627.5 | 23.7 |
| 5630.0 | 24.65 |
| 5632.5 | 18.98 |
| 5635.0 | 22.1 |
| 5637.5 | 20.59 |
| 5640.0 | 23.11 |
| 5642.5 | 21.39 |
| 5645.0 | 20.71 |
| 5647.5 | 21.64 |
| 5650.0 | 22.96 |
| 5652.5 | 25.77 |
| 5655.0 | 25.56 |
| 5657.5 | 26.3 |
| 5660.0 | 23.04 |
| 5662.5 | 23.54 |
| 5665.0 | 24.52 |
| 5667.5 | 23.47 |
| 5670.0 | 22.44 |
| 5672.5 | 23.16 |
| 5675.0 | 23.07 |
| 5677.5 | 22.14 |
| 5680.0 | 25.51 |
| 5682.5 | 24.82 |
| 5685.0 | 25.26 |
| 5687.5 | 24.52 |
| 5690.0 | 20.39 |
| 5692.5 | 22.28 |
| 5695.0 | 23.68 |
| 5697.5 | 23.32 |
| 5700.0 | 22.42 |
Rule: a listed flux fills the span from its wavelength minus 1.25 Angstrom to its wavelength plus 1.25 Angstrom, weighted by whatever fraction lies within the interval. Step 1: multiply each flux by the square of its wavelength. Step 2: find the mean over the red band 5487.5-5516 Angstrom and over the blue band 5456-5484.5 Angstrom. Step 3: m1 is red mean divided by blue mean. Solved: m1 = 1.1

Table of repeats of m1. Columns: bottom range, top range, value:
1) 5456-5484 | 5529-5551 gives 1.17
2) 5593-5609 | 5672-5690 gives 1.24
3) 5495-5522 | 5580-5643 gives 1.09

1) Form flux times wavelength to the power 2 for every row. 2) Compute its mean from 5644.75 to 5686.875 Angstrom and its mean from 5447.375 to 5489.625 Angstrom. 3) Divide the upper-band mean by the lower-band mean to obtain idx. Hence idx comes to 1.3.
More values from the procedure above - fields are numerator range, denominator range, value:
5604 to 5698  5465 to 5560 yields 1.12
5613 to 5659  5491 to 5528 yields 1.11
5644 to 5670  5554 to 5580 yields 1.15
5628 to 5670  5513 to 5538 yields 1.11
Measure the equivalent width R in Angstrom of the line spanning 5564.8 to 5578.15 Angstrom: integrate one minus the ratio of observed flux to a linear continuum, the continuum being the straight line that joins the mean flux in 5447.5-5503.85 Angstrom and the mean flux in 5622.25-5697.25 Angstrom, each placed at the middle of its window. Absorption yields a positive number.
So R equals 0.5 Angstrom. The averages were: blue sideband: 19.8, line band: 20.8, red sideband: 23.1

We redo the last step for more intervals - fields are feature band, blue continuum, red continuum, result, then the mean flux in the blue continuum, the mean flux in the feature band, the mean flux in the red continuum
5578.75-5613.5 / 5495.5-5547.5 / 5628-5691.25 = 2.23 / 21.2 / 20.8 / 23.2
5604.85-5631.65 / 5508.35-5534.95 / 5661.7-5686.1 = 1.89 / 21.3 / 21.3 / 23.8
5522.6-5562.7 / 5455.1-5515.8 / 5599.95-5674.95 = -2.56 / 20.1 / 22.2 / 22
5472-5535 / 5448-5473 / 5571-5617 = -4.99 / 18.7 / 20.9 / 20.8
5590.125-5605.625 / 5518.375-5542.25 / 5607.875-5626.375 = 0.84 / 22.3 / 20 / 20.9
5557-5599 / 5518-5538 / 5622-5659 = 1.87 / 22.1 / 21.4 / 22.7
